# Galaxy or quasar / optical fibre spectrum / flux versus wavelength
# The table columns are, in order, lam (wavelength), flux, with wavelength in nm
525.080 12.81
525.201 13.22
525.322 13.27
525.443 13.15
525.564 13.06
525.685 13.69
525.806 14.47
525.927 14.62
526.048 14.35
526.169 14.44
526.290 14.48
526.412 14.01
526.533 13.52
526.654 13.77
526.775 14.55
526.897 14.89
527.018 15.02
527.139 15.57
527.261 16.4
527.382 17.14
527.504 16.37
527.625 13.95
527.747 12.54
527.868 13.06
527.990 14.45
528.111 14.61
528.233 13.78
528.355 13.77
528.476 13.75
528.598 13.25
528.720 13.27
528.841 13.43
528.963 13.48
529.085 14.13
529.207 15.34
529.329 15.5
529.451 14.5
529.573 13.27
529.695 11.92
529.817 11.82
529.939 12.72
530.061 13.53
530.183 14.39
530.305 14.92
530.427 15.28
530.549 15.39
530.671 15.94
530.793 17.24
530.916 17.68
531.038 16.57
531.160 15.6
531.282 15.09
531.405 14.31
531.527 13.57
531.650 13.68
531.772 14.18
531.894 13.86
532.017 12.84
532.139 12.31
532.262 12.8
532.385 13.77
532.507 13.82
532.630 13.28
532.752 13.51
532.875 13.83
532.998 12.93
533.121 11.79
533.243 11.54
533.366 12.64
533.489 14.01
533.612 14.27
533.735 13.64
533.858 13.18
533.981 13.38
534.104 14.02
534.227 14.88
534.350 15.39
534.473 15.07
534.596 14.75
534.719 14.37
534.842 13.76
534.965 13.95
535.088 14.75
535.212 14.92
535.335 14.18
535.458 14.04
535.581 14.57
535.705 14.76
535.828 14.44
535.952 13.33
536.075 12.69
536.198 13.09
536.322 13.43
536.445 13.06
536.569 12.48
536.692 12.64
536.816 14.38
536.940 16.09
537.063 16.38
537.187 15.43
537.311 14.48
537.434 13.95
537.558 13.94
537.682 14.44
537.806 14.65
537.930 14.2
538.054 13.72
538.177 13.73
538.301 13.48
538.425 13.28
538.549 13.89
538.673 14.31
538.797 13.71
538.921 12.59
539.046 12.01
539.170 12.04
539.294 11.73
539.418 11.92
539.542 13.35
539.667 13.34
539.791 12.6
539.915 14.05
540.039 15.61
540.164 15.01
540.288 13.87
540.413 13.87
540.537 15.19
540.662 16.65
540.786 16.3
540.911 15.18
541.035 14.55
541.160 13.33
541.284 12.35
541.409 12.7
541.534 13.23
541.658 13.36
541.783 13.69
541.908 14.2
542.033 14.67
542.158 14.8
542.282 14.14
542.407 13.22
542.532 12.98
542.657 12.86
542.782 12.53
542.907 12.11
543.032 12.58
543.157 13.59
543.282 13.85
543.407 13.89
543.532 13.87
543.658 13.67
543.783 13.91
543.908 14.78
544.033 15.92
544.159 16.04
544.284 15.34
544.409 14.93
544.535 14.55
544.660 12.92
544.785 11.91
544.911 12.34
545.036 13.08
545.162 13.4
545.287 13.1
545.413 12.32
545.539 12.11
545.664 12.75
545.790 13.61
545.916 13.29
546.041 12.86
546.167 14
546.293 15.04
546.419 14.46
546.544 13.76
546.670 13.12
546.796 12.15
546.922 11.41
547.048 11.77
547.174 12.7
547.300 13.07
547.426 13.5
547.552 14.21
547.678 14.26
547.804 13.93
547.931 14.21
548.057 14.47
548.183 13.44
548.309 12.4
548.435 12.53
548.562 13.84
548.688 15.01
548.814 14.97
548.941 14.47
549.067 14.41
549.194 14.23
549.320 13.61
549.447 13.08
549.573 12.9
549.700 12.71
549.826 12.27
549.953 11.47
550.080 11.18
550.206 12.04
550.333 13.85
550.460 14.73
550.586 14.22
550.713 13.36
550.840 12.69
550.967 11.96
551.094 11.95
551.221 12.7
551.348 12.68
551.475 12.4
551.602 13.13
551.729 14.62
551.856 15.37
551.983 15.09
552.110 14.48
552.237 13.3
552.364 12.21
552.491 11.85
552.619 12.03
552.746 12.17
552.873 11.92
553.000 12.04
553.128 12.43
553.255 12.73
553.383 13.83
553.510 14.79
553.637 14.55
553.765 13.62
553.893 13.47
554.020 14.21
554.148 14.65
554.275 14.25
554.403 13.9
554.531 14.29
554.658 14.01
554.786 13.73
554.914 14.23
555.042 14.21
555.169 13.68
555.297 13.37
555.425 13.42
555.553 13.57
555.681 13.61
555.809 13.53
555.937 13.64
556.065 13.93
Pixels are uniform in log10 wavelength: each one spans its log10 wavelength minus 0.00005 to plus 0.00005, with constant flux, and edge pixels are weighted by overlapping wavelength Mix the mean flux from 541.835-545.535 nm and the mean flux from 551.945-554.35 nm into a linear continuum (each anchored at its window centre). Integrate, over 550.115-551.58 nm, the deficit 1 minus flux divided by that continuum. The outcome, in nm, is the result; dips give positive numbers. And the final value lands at 0.05 nm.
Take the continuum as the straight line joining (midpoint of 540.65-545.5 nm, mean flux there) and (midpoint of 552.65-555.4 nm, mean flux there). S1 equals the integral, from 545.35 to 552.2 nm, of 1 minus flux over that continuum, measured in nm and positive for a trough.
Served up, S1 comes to 0.17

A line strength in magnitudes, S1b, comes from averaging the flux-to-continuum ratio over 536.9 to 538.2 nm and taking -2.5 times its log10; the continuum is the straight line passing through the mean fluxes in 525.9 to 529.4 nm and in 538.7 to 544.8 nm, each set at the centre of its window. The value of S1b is -0.05 mag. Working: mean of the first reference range 14.4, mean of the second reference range 13.8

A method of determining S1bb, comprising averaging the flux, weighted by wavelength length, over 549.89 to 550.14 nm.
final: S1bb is 11.3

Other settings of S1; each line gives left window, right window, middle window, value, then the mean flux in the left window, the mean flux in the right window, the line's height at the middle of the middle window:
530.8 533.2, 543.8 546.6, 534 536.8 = -0.01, 14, 13.8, 14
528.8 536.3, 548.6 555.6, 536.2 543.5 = 0.02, 14.1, 13.4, 13.8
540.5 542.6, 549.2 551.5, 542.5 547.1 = 0.07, 14.1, 12.8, 13.6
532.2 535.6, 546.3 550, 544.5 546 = 0.07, 13.8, 13.4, 13.5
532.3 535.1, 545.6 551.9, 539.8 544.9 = -0.20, 13.7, 13.3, 13.5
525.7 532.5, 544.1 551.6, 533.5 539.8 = 0.03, 14.3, 13.3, 13.9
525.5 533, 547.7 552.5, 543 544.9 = -0.06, 14.3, 13.4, 13.6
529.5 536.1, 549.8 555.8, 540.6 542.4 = -0.06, 14.1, 13.3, 13.7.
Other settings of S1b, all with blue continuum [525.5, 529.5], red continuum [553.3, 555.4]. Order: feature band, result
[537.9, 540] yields 0.080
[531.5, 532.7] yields 0.068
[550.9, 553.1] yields 0.091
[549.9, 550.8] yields 0.087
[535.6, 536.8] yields 0.065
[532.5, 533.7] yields 0.090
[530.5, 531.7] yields -0.089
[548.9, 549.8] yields 0.041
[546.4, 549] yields 0.048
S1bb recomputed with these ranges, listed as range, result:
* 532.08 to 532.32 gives 12.5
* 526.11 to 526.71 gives 14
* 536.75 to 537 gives 15.1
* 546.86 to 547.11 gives 11.6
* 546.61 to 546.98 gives 12.2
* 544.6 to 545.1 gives 12.6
